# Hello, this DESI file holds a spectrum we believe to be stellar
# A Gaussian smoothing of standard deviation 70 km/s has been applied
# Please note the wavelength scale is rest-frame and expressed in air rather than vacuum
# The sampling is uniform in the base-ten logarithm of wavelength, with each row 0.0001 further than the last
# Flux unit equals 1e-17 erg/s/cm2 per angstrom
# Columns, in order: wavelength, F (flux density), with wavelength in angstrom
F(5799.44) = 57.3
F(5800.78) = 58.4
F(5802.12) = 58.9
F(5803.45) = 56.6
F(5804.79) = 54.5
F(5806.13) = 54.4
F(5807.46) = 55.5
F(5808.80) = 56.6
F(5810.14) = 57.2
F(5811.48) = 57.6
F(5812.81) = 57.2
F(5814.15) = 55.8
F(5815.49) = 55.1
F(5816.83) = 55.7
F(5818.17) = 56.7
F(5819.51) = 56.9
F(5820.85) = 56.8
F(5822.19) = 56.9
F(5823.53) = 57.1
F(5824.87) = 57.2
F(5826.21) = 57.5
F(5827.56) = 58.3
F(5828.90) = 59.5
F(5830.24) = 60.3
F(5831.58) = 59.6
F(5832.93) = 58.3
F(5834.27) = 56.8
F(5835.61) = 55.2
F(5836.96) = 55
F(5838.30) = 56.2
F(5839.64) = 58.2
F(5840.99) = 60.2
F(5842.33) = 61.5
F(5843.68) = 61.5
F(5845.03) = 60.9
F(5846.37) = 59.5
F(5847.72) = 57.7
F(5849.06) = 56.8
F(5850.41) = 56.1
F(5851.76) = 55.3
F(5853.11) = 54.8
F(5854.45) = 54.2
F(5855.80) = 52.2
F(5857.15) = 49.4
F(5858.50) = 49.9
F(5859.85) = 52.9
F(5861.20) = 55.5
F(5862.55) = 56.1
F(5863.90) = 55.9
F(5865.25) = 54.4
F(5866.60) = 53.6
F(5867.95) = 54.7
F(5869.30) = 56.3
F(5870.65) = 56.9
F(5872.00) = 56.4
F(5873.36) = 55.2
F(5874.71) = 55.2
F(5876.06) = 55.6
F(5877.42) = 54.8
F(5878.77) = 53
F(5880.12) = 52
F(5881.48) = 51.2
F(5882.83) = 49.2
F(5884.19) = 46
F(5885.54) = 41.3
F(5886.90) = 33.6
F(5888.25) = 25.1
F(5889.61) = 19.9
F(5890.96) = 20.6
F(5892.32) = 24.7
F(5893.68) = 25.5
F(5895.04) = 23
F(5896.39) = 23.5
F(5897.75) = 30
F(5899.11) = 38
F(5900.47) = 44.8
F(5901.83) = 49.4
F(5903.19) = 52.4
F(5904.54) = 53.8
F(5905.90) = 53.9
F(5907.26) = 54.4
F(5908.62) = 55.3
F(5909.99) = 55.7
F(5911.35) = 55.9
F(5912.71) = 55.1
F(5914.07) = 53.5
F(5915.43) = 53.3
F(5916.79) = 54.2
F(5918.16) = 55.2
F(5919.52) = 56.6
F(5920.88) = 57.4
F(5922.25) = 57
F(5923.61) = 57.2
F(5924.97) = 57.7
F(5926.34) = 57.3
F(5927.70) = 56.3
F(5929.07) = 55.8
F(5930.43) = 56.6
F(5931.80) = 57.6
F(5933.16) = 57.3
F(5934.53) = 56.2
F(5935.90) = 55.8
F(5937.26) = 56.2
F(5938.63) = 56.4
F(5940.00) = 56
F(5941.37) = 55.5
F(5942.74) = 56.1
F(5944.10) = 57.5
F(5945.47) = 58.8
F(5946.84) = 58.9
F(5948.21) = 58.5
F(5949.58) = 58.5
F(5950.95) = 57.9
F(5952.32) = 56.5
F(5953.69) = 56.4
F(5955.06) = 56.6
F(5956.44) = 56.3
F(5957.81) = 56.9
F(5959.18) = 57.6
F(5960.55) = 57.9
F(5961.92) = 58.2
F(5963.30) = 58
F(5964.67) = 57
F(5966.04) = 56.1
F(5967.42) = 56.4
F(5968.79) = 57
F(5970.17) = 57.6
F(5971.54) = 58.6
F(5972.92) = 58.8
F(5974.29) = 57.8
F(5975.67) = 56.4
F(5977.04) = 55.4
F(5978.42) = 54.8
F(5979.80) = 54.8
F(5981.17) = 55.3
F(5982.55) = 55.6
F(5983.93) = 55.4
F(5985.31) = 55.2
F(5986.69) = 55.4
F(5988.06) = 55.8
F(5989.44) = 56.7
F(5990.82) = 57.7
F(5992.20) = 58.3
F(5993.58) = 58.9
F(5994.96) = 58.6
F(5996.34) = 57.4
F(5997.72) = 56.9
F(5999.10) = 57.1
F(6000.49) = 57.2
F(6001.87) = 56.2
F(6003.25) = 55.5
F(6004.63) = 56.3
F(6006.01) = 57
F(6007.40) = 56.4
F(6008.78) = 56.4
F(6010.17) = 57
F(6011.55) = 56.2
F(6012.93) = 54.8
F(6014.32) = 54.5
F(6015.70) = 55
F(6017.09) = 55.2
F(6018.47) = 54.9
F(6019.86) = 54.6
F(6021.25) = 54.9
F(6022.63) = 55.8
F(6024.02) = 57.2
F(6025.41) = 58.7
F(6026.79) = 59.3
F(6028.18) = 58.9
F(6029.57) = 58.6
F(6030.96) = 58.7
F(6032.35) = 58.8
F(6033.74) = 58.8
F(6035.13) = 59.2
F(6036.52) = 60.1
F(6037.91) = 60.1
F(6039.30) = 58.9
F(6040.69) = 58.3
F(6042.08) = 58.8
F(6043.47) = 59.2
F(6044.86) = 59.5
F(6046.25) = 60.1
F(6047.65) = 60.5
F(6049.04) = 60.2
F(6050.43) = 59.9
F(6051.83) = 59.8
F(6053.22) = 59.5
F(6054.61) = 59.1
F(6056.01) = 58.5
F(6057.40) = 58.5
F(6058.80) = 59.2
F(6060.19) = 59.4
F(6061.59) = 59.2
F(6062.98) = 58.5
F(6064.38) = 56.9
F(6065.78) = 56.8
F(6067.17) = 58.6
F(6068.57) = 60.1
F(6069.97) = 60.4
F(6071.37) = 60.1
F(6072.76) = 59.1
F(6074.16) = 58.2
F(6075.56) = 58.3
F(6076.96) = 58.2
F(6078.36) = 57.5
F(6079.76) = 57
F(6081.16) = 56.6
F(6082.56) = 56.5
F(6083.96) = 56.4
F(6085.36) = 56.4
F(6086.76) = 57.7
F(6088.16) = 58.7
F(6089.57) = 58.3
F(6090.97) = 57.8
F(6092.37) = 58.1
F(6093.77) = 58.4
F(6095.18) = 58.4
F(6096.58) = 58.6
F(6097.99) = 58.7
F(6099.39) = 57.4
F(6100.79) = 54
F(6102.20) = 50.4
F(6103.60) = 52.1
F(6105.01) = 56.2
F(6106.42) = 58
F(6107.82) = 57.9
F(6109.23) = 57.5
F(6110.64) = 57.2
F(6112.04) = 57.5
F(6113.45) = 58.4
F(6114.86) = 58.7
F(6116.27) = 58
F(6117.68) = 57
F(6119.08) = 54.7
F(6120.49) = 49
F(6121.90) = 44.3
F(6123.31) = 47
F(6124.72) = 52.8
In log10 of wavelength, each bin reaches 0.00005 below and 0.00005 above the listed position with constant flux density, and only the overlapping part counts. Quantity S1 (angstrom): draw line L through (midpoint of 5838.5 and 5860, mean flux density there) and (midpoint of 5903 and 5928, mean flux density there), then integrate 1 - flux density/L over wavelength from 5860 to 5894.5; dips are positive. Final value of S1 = 5.9 angstrom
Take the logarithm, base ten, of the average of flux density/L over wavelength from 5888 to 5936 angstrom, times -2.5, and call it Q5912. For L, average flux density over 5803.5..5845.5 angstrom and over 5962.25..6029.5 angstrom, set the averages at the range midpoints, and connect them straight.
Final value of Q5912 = 0.191 mag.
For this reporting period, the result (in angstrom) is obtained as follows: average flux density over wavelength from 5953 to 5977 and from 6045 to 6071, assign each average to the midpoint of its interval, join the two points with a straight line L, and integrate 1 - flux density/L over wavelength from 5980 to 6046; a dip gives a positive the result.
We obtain 1.25 angstrom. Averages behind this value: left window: 57.2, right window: 59.2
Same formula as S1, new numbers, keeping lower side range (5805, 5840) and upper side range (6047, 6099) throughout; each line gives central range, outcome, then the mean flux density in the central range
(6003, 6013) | 0.3 angstrom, 56.3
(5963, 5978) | 0.2 angstrom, 57.1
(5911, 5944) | 0.8 angstrom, 56.1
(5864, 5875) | 0.4 angstrom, 55.4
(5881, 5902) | 8.7 angstrom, 33.6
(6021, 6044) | -0.1 angstrom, 58.6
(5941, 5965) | 0.1 angstrom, 57.4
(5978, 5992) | 0.5 angstrom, 55.8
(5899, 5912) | 1.2 angstrom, 51.9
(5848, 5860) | 0.7 angstrom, 53.7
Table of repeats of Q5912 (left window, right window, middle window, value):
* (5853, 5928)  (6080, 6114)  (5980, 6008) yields -0.07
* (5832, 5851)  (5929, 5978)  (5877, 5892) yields 0.40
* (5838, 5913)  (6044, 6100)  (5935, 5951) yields -0.09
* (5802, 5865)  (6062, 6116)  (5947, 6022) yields 0.01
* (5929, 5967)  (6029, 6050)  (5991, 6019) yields 0.04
